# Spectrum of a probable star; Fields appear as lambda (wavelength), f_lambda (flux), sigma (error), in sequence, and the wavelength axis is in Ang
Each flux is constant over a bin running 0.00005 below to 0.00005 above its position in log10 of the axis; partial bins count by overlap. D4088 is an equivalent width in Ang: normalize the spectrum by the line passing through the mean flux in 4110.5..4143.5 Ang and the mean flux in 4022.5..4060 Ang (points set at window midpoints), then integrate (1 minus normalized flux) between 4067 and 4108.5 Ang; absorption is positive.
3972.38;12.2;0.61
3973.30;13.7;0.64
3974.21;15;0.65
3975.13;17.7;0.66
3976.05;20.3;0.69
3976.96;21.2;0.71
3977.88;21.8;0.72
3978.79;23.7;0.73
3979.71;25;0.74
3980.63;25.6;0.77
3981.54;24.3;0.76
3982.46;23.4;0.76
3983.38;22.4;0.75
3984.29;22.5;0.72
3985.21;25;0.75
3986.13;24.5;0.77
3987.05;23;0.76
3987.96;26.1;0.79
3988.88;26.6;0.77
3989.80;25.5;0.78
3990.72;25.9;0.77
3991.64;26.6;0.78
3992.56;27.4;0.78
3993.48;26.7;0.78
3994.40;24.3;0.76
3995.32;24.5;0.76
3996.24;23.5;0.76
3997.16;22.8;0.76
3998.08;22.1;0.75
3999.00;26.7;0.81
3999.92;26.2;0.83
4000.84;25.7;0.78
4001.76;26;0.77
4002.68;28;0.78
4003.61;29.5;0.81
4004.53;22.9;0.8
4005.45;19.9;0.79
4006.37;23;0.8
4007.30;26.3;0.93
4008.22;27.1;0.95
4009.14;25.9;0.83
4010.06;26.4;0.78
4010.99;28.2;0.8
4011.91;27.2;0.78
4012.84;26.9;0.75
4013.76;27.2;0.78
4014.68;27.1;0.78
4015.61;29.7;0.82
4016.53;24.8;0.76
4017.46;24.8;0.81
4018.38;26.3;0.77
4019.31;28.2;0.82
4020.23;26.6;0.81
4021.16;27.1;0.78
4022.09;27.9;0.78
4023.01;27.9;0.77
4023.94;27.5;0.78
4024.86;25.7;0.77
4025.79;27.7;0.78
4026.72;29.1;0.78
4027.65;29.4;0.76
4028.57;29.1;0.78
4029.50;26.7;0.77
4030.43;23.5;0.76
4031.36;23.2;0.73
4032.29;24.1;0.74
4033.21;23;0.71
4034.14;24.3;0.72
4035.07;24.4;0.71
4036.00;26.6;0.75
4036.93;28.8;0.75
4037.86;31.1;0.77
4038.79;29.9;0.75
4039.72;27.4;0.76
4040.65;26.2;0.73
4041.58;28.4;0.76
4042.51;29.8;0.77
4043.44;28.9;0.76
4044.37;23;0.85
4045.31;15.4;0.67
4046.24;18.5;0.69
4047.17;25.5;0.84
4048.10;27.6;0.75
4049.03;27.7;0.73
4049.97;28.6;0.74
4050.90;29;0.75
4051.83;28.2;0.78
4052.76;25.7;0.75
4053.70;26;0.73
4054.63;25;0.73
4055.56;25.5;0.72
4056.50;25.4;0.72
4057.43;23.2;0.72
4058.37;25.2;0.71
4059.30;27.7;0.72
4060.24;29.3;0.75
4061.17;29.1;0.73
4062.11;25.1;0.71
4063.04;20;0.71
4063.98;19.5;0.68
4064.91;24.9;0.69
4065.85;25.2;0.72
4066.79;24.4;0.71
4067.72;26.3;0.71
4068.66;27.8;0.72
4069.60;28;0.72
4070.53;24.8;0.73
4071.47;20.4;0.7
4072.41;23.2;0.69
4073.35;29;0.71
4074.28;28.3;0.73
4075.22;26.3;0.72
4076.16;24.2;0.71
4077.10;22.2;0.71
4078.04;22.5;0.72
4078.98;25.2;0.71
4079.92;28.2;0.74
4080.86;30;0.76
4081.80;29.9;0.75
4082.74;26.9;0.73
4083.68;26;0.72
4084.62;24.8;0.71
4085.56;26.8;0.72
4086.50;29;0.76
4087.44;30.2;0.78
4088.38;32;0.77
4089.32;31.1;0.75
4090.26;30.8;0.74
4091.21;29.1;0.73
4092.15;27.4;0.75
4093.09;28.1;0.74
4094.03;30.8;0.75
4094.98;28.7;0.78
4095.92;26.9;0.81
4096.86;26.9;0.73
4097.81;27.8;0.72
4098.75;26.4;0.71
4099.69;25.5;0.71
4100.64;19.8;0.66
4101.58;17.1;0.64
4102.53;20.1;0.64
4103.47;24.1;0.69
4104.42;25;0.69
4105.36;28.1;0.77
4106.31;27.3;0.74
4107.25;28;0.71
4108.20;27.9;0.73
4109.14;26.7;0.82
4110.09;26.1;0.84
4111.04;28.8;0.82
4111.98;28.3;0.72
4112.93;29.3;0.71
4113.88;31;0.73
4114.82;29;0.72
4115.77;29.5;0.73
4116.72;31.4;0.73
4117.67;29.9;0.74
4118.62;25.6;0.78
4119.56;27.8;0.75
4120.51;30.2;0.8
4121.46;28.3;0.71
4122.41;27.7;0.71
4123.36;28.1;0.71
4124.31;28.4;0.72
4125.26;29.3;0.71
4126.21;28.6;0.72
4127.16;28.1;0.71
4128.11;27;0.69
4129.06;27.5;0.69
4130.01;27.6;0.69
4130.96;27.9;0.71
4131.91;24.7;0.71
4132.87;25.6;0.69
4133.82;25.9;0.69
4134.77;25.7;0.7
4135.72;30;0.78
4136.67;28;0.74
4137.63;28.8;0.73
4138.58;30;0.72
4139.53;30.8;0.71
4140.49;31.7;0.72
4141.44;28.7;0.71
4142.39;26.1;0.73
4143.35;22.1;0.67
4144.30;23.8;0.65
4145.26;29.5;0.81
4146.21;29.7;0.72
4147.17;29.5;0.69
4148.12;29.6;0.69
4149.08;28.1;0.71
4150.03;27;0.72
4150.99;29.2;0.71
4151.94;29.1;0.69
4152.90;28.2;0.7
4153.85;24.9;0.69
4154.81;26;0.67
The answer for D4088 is 1.2 Ang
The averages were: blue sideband 26.3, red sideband 28.3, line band 26.5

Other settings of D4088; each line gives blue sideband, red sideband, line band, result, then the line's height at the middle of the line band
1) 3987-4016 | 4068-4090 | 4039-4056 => 0.3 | 26.4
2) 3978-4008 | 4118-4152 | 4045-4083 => 1.3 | 26.4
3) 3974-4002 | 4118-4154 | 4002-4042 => -2.8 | 24.9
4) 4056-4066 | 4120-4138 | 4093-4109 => 0.5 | 26.6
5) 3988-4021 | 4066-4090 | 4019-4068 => 0.5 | 26.3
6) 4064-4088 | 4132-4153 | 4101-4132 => -0.2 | 27.2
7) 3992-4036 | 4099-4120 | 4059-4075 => 0.6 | 26.4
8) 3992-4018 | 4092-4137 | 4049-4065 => 0.4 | 26.5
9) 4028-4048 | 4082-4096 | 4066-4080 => 1.2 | 27.7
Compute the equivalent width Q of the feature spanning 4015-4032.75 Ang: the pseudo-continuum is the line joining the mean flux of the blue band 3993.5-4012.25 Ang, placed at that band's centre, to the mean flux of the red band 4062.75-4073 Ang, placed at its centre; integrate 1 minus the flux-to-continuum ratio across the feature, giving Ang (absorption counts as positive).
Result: -1.32 Ang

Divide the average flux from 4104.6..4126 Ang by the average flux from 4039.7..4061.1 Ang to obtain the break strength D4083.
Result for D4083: 1.09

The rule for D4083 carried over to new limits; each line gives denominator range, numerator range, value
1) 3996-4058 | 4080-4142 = 1.06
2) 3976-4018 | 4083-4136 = 1.09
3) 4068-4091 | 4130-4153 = 1.03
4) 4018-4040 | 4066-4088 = 0.98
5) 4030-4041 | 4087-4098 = 1.12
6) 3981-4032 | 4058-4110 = 1.02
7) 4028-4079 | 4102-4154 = 1.09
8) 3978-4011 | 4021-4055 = 1.06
